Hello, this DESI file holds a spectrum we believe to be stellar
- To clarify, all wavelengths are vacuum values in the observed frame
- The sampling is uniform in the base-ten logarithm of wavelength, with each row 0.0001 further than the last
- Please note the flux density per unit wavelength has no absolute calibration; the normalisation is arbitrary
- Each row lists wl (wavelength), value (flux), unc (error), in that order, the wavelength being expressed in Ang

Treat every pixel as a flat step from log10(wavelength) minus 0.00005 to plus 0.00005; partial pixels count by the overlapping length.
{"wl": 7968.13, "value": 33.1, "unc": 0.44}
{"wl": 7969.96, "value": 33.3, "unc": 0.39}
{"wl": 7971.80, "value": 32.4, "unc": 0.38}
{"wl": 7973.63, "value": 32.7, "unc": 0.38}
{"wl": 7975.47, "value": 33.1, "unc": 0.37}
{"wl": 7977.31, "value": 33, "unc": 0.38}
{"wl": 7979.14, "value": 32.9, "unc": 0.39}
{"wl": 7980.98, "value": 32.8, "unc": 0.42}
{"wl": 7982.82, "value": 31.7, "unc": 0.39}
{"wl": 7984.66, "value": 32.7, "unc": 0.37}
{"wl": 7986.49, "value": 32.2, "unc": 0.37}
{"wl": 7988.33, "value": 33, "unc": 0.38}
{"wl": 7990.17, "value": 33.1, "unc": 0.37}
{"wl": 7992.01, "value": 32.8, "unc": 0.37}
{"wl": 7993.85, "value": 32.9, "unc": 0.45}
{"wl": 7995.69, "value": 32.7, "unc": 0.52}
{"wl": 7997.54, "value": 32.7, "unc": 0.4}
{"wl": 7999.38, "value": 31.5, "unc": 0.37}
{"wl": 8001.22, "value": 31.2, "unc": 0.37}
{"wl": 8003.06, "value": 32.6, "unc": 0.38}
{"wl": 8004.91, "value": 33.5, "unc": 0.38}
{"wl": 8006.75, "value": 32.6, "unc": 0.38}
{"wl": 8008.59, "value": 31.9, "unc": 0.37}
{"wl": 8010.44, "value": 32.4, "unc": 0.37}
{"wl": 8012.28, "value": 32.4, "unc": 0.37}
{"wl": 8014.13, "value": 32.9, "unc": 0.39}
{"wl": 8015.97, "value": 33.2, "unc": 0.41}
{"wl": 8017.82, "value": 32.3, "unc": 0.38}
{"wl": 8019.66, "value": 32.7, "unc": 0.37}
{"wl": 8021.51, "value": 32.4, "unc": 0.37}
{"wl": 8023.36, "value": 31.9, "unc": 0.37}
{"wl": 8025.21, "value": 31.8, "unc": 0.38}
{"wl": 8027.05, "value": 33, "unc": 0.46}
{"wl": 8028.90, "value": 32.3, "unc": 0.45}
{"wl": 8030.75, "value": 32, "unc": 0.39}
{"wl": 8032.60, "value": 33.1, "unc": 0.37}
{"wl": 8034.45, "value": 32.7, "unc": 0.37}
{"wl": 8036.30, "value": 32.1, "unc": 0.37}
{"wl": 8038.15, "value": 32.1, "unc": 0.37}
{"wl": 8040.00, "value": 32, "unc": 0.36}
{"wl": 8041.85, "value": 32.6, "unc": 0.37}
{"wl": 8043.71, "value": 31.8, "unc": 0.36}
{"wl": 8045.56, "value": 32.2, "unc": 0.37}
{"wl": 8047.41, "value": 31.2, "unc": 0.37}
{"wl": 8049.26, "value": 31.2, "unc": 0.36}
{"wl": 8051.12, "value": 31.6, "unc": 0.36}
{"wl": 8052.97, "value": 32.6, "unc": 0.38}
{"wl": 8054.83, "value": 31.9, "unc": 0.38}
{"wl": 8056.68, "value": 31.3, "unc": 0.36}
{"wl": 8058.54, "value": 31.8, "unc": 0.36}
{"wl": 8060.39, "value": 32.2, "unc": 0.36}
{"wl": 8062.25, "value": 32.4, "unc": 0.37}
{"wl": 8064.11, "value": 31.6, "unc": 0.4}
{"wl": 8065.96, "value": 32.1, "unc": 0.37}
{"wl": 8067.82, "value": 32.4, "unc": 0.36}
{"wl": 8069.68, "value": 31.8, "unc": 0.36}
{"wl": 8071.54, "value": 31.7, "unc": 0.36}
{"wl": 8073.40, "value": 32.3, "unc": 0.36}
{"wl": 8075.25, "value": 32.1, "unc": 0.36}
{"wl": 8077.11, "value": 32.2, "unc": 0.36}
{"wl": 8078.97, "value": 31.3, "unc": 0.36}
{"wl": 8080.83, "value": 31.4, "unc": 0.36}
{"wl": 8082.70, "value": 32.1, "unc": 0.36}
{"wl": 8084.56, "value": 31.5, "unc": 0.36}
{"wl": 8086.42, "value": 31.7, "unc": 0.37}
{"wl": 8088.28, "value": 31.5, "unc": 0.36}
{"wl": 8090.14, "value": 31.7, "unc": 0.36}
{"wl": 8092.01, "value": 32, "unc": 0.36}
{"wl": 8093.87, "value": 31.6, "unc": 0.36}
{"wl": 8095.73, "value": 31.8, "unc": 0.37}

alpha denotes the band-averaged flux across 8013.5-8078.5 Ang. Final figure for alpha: 32.2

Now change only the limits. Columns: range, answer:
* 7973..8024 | 32.6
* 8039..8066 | 31.9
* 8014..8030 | 32.5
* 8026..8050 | 32.2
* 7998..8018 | 32.4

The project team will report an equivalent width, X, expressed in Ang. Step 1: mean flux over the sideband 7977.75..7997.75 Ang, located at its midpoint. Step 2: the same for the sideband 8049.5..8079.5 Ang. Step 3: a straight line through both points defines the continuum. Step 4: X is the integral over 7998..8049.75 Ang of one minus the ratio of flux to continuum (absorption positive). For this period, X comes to 0.1 Ang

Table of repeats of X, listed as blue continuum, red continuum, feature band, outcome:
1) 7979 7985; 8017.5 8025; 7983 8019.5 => -0.2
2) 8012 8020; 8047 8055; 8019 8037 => 0.0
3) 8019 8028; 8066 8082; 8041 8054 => 0.1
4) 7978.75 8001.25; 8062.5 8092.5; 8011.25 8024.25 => -0.1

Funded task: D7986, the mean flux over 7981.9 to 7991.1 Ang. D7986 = 32.6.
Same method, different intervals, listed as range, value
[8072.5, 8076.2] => 32.3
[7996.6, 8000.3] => 32.1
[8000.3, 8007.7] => 32.5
